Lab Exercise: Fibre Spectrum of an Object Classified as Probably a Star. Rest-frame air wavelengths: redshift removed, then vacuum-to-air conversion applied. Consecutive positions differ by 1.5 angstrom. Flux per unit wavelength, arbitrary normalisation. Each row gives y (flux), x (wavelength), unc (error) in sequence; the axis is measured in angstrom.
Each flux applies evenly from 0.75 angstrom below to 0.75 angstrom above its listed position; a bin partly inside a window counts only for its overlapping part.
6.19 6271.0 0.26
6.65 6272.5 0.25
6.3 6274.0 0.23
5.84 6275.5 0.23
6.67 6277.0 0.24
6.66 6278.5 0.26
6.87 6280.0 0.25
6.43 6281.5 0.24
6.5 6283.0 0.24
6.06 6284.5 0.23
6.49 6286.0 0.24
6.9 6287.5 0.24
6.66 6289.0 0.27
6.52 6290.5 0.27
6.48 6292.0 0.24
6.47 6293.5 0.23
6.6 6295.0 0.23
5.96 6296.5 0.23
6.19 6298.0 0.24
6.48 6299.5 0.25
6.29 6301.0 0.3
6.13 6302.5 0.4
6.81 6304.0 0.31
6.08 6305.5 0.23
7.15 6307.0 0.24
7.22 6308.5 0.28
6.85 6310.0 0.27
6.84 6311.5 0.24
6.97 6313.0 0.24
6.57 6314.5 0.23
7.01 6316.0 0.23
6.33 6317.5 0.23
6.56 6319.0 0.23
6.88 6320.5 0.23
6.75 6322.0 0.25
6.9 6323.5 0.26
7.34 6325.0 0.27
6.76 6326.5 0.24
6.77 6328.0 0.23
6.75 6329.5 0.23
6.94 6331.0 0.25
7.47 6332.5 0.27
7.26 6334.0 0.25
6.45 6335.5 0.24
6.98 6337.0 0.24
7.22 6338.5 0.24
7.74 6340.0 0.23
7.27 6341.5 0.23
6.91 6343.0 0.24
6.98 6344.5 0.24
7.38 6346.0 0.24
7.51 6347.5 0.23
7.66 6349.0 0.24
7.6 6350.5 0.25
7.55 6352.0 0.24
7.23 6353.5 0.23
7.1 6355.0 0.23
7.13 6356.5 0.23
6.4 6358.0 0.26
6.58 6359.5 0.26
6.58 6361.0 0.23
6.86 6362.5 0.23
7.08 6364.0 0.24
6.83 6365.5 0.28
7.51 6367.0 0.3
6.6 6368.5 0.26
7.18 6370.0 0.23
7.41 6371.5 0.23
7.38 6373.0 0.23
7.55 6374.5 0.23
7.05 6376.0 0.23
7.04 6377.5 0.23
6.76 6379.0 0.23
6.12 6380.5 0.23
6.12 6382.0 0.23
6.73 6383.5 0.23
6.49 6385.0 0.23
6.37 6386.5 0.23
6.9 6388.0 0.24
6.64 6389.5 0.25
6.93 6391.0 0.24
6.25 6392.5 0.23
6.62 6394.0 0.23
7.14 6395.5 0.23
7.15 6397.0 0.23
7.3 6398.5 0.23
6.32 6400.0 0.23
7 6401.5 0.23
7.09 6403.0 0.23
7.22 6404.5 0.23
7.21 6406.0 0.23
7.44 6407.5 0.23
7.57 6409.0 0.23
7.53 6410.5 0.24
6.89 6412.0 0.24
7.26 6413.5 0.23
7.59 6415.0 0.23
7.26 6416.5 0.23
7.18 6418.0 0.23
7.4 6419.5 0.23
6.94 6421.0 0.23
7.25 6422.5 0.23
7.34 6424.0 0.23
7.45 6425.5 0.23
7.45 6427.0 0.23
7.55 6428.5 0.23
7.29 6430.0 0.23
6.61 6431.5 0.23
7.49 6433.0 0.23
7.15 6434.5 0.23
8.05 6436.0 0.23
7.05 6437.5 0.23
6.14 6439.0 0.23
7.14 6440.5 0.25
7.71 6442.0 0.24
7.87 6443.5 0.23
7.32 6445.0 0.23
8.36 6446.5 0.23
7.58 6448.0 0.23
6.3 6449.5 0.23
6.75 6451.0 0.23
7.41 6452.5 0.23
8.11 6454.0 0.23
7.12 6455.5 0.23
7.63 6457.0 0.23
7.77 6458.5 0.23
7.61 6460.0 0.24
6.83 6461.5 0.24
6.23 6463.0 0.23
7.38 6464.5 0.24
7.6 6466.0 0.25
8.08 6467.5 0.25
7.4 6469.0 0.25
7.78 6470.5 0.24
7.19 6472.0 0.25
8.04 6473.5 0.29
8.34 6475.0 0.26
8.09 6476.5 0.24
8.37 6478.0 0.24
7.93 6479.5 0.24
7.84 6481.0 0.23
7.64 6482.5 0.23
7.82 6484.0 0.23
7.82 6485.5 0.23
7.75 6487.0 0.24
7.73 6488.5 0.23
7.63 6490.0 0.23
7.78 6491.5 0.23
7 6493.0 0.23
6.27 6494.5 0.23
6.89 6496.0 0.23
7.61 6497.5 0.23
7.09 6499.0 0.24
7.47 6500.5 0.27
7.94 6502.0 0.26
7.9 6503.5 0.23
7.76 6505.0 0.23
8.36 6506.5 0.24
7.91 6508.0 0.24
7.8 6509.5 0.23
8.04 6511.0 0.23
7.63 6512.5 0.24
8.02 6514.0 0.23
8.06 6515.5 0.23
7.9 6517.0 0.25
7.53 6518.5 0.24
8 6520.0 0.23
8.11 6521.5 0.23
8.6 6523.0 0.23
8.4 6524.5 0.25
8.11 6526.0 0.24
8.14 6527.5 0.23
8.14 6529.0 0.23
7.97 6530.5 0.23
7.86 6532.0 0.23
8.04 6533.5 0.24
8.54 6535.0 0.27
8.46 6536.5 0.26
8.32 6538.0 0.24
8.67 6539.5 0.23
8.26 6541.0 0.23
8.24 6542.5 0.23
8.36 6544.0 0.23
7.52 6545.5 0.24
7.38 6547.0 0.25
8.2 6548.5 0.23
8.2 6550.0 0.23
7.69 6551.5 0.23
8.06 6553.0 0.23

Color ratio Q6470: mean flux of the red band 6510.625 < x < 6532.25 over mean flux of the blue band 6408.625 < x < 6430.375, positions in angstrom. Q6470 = 1.10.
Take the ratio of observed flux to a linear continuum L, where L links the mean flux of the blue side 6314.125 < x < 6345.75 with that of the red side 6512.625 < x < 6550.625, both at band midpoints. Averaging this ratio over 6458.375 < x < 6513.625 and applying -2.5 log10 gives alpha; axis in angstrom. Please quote 0.03 mag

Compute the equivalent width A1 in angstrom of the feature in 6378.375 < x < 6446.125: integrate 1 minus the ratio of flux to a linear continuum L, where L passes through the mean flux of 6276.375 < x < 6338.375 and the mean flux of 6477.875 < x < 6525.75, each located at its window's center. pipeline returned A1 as 1.8 angstrom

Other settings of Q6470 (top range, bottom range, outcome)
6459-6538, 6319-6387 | 1.11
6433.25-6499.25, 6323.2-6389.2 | 1.07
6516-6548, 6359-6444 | 1.15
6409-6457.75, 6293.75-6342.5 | 1.08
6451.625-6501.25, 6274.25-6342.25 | 1.13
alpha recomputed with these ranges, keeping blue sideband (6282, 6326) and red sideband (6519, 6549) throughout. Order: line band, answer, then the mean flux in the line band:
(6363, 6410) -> 0.04 mag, 6.94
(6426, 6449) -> 0.02 mag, 7.37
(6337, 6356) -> -0.06 mag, 7.33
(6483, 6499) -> 0.06 mag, 7.42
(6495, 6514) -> 0.04 mag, 7.69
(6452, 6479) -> 0.01 mag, 7.61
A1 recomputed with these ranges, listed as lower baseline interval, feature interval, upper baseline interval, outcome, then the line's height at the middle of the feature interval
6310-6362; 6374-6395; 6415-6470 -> 1.4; 7.16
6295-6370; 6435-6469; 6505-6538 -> 1.2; 7.65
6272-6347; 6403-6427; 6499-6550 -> 0.2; 7.37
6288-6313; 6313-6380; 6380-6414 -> -3.2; 6.72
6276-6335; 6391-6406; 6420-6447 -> 0.5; 7.15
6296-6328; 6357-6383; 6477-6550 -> 0.5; 7.03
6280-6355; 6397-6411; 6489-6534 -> 0.2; 7.26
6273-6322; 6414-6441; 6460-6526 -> 0.3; 7.33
